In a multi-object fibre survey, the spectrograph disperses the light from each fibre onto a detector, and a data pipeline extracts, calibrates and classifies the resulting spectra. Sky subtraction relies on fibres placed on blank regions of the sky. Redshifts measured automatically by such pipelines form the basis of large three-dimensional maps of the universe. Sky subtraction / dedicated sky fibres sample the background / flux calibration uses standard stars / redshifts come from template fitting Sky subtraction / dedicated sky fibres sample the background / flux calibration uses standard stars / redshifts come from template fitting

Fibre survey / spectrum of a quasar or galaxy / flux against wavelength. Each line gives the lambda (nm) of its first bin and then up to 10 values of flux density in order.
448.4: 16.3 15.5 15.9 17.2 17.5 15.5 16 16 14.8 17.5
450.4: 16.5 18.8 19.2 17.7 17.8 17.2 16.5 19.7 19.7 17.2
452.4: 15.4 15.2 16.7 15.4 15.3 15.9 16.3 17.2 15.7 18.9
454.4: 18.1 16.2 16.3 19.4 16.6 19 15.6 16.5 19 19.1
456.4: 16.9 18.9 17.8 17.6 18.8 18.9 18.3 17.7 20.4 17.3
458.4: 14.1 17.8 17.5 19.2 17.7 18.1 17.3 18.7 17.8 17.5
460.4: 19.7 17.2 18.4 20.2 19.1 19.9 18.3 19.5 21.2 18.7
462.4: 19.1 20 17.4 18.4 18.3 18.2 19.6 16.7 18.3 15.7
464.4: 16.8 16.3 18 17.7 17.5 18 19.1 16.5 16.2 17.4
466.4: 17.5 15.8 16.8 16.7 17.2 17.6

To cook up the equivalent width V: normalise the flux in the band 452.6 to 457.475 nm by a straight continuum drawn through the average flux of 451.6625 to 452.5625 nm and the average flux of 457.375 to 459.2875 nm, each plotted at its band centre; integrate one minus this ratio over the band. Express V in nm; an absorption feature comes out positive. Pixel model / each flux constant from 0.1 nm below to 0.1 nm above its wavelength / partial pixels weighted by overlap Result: 0.14 nm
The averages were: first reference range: 17.7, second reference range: 17.9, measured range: 17.3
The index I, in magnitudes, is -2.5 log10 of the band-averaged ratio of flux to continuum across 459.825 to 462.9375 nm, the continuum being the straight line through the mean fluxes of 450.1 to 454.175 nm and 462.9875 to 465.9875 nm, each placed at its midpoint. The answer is -0.09 mag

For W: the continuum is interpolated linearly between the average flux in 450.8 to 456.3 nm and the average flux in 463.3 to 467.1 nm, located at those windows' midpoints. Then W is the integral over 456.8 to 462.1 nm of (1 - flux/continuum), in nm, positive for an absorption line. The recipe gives -0.345 nm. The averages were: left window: 17.2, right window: 17.3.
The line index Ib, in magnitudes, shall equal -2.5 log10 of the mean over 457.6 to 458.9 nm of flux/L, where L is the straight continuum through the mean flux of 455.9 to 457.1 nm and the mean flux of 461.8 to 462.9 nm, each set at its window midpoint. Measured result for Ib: 0.06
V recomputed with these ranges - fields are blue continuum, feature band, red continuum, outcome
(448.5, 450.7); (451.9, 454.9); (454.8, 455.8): 0.080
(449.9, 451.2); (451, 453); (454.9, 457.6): 0.045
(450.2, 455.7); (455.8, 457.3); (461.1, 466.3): -0.058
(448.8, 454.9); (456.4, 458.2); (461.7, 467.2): -0.114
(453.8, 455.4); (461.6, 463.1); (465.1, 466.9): -0.161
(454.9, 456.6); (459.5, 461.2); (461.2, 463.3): 0.029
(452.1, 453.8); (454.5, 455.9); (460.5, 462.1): -0.018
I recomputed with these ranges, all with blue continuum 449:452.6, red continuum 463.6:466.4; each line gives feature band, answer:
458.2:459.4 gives -0.004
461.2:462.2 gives -0.133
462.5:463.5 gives -0.069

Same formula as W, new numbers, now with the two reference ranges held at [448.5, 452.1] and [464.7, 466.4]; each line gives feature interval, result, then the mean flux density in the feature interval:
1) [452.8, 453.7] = 0.07 nm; 15.8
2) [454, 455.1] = -0.02 nm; 17.6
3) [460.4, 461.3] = -0.07 nm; 18.8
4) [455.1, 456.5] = -0.02 nm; 17.5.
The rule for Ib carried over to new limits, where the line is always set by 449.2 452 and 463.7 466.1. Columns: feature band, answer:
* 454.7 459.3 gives -0.036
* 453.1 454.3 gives 0.046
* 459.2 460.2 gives -0.040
